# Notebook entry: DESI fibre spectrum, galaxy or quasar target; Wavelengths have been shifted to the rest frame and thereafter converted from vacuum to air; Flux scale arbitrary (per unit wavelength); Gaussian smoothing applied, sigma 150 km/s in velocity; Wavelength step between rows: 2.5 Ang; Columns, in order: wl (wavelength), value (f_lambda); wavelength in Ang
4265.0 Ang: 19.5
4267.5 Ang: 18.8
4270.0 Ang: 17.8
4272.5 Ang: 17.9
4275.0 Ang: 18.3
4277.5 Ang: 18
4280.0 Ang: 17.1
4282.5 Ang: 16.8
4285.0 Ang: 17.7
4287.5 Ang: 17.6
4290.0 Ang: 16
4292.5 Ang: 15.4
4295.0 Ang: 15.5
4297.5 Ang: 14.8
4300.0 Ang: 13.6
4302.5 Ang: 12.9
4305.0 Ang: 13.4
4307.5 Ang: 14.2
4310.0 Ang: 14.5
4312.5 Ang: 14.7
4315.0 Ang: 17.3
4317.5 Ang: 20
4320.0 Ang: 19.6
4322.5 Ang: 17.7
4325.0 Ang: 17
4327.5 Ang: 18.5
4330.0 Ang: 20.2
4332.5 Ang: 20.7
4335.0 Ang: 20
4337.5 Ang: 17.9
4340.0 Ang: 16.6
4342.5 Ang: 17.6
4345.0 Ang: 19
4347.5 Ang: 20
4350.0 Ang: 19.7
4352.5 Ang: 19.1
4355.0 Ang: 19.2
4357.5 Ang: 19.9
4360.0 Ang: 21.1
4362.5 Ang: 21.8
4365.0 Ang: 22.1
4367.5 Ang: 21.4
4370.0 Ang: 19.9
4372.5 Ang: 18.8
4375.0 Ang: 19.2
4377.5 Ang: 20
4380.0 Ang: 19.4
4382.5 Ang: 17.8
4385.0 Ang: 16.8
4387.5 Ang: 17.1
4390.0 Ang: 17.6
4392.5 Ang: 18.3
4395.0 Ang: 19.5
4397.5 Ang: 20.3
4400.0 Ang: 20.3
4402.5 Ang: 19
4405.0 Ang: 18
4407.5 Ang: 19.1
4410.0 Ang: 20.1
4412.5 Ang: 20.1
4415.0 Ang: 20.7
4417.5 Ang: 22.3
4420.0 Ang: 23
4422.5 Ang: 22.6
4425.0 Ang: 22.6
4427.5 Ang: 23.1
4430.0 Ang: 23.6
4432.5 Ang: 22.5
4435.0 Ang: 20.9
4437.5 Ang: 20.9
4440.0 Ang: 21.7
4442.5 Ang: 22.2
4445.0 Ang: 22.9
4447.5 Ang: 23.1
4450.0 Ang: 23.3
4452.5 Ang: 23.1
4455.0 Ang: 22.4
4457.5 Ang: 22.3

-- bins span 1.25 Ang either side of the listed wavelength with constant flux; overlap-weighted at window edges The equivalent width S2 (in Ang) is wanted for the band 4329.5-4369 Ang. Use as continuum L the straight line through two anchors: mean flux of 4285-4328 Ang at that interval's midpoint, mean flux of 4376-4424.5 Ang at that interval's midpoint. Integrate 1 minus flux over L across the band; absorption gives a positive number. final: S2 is -4.6 Ang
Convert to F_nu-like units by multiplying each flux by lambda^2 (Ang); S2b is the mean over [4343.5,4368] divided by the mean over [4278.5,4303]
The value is 1.32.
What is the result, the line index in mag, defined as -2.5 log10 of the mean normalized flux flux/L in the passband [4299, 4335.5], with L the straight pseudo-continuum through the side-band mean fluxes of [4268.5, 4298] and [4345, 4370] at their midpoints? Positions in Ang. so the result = 0.10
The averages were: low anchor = 17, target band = 16.9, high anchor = 20.4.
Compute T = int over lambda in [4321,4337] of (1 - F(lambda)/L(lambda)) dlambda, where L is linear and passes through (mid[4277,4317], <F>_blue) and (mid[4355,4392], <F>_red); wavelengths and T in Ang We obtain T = -1.6 Ang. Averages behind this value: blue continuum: 15.6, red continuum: 19.5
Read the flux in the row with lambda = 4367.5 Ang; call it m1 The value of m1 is 21.4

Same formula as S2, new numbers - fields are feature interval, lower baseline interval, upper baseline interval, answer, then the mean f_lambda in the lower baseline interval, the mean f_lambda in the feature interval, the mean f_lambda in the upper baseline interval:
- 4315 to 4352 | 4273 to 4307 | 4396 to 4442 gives -2.4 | 15.9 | 18.8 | 21.2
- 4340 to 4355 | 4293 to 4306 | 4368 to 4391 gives -1.8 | 14.1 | 18.9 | 18.6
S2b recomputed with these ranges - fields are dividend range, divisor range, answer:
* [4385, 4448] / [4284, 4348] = 1.28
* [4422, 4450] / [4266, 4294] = 1.38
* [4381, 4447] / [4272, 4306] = 1.36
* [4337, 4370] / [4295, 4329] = 1.25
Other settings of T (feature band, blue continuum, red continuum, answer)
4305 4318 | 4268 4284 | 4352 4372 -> 2.2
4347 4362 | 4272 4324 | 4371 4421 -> -1.5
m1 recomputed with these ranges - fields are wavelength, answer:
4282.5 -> 16.8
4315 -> 17.3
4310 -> 14.5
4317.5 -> 20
